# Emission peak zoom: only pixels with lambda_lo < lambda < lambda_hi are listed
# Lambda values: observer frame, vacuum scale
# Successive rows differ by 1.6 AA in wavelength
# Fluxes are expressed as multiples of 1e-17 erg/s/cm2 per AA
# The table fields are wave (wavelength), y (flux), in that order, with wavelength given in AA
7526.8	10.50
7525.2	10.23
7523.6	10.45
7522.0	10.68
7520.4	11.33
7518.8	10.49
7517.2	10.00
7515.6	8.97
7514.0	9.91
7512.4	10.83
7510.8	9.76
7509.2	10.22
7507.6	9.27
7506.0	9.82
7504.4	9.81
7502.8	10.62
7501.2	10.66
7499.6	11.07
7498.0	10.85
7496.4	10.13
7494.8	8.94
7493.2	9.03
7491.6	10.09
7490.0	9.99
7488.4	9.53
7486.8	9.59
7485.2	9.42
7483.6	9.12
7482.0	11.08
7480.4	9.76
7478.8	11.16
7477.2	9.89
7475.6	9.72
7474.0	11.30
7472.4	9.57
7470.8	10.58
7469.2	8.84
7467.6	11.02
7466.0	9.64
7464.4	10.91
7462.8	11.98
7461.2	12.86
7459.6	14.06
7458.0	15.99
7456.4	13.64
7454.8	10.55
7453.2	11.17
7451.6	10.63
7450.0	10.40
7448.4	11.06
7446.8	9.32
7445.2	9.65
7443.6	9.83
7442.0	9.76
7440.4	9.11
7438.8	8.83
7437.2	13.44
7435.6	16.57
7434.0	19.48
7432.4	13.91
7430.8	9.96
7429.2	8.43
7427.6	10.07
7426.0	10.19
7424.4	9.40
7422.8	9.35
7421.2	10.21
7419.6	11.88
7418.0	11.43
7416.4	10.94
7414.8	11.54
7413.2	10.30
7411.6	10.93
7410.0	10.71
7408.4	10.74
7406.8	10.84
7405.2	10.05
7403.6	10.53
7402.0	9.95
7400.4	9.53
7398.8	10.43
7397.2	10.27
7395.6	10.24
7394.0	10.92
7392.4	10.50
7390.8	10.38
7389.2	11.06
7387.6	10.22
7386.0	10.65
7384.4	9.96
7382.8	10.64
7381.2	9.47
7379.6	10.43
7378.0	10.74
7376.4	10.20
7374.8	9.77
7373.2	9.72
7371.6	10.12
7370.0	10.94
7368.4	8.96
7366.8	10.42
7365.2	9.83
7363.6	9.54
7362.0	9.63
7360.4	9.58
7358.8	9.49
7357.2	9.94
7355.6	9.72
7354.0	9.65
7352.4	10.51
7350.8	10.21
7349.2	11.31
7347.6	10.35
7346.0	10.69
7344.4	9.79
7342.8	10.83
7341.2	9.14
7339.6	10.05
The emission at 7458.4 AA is [N II] 6583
